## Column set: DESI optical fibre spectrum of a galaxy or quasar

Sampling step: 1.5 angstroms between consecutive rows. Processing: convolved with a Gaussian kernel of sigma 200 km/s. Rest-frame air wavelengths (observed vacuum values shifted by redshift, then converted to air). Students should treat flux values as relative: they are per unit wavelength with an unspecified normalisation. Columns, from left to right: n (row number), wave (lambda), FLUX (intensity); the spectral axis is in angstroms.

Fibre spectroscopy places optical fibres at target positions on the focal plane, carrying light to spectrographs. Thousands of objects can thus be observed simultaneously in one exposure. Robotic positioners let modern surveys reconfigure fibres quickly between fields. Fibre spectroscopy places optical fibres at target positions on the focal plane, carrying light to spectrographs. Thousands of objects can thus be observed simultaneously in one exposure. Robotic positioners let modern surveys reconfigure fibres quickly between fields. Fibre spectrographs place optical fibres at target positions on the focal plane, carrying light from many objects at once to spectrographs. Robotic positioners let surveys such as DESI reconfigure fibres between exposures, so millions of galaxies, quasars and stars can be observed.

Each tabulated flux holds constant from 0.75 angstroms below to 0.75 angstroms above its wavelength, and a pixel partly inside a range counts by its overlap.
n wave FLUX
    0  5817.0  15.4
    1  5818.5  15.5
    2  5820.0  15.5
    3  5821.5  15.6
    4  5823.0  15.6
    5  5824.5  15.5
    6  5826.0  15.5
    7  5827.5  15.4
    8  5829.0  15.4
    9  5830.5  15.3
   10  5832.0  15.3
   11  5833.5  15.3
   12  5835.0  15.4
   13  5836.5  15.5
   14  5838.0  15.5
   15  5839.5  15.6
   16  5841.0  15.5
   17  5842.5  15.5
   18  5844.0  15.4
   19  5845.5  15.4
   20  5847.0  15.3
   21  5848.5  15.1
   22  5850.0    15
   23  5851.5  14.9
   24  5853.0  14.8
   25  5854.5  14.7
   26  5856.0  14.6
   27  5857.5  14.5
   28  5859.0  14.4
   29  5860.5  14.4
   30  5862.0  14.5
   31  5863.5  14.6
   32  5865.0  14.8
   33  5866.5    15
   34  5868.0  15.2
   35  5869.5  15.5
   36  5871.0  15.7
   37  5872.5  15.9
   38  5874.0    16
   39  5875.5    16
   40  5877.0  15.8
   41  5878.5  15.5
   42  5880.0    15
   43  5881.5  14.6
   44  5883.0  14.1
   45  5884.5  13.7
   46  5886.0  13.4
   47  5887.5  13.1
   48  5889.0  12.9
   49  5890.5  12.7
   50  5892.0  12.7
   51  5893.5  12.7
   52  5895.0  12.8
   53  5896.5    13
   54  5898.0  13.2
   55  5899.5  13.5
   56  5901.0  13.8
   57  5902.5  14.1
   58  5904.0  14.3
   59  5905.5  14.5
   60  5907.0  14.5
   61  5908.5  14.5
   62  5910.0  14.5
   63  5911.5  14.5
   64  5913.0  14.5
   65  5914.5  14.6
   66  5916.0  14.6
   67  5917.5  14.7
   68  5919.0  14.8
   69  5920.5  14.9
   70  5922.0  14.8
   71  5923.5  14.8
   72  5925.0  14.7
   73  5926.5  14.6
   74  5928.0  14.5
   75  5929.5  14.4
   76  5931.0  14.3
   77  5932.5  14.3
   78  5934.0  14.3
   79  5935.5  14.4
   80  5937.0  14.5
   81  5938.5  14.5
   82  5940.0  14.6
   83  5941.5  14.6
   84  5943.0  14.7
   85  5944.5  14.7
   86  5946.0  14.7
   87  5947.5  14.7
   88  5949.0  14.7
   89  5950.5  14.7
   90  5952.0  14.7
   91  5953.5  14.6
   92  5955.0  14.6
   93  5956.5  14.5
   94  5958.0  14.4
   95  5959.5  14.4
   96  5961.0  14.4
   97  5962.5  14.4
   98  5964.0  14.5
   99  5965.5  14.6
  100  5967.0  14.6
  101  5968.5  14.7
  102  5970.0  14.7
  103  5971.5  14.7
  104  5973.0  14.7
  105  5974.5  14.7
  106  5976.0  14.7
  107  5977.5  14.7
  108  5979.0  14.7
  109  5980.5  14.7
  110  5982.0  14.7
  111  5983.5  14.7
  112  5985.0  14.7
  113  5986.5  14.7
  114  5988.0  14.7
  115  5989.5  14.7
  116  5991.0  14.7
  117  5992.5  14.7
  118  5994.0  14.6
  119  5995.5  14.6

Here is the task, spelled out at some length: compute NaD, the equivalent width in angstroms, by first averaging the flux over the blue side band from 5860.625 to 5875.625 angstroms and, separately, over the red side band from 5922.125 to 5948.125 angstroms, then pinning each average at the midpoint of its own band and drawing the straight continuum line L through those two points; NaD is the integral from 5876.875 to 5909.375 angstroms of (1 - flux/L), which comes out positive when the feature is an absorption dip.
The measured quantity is 2.6 angstroms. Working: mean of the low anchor 15.3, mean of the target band 13.8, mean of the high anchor 14.6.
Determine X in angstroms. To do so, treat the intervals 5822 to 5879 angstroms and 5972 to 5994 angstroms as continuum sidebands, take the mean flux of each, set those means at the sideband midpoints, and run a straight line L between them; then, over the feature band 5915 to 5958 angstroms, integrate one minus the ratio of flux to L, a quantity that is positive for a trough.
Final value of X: 0.8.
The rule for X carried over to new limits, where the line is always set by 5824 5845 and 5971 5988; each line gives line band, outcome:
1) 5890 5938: 2.8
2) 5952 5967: 0.3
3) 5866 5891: 0.8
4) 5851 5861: 0.5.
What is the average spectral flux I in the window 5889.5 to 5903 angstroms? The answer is 13.1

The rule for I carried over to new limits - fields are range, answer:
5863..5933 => 14.4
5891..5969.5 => 14.4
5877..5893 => 13.8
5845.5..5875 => 15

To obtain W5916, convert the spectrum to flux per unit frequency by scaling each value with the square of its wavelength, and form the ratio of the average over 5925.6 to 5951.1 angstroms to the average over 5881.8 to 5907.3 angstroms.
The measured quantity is 1.1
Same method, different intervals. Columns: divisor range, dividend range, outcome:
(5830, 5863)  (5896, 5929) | 0.97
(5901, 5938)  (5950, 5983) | 1.02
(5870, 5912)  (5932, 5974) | 1.05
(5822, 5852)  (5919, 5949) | 0.98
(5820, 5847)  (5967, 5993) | 1.00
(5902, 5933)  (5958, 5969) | 1.01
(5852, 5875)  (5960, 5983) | 1.01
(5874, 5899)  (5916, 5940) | 1.06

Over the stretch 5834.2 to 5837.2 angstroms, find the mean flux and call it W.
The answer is 15.4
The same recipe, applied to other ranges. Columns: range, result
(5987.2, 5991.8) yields 14.7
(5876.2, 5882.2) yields 15.2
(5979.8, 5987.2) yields 14.7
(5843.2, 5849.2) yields 15.3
